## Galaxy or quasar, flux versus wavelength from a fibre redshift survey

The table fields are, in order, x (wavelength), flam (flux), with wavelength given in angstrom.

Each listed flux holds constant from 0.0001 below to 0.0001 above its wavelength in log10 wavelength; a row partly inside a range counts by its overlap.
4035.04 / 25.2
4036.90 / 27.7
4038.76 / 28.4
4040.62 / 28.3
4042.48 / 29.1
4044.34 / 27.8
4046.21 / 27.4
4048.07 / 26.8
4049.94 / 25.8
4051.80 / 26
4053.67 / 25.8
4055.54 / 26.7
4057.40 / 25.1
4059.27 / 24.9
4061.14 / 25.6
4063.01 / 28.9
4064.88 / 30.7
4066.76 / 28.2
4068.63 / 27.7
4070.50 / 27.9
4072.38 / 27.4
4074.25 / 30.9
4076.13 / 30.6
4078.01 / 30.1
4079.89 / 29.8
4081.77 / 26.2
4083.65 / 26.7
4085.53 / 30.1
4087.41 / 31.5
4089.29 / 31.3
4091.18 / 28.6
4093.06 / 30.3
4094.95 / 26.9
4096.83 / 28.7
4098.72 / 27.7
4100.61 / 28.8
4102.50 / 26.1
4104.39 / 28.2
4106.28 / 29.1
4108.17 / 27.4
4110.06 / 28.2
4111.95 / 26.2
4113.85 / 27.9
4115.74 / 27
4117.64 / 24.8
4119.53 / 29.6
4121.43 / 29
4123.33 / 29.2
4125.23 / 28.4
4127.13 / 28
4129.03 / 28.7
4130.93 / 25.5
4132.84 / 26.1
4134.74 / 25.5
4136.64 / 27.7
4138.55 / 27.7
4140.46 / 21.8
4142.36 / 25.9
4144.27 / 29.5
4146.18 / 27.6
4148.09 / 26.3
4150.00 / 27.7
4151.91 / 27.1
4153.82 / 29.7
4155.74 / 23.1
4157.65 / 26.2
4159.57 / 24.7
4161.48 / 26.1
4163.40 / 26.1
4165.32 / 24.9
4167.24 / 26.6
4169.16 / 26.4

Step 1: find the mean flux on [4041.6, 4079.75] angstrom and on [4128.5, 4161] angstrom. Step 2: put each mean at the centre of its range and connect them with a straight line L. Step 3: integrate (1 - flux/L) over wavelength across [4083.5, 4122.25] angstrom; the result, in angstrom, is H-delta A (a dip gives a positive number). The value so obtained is -1.7 angstrom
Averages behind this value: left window 27.7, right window 26.5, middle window 28.3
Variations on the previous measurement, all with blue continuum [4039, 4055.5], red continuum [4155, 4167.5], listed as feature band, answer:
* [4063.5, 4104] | -3.5 angstrom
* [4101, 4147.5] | -2.5 angstrom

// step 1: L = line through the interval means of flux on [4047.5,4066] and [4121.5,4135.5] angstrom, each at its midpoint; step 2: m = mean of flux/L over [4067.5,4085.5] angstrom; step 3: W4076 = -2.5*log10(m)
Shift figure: -0.07 mag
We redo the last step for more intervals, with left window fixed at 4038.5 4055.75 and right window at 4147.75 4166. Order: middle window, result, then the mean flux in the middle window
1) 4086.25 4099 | -0.101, 29.4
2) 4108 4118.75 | -0.014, 26.9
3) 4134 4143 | 0.027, 25.7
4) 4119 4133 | -0.065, 28.1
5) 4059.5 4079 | -0.066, 28.7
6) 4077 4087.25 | -0.076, 28.8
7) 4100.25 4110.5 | -0.050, 27.9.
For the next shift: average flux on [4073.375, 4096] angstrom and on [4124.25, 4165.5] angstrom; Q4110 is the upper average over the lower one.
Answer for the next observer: 0.90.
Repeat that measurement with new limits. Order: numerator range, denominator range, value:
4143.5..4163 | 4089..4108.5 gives 0.94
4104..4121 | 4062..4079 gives 0.95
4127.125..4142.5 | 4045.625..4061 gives 1.01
